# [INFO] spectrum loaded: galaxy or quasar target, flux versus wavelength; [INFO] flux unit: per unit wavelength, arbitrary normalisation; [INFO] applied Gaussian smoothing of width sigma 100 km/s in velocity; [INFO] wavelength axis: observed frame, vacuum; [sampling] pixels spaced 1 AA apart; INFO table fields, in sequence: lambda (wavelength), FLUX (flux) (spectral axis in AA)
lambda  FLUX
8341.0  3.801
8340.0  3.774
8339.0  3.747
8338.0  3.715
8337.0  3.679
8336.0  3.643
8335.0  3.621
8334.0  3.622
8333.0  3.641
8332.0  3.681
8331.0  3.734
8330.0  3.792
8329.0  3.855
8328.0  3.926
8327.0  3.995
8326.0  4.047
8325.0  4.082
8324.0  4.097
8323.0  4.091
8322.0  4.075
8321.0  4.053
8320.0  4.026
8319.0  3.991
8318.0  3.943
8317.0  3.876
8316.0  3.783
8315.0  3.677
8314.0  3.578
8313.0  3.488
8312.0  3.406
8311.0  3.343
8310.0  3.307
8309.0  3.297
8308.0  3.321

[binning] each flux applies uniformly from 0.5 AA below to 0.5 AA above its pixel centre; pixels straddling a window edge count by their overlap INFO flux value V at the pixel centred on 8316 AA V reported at 3.783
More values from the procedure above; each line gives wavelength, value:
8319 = 3.991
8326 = 4.047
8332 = 3.681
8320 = 4.026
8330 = 3.792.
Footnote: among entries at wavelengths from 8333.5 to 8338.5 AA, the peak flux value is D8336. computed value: 3.715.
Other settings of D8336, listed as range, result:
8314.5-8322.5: 4.075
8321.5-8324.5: 4.097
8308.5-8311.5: 3.343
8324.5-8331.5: 4.082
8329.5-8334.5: 3.792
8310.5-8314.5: 3.578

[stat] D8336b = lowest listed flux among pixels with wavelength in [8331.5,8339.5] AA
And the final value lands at 3.621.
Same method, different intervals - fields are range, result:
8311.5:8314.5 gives 3.406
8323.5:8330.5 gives 3.792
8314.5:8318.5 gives 3.677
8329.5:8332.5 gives 3.681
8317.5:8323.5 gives 3.943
